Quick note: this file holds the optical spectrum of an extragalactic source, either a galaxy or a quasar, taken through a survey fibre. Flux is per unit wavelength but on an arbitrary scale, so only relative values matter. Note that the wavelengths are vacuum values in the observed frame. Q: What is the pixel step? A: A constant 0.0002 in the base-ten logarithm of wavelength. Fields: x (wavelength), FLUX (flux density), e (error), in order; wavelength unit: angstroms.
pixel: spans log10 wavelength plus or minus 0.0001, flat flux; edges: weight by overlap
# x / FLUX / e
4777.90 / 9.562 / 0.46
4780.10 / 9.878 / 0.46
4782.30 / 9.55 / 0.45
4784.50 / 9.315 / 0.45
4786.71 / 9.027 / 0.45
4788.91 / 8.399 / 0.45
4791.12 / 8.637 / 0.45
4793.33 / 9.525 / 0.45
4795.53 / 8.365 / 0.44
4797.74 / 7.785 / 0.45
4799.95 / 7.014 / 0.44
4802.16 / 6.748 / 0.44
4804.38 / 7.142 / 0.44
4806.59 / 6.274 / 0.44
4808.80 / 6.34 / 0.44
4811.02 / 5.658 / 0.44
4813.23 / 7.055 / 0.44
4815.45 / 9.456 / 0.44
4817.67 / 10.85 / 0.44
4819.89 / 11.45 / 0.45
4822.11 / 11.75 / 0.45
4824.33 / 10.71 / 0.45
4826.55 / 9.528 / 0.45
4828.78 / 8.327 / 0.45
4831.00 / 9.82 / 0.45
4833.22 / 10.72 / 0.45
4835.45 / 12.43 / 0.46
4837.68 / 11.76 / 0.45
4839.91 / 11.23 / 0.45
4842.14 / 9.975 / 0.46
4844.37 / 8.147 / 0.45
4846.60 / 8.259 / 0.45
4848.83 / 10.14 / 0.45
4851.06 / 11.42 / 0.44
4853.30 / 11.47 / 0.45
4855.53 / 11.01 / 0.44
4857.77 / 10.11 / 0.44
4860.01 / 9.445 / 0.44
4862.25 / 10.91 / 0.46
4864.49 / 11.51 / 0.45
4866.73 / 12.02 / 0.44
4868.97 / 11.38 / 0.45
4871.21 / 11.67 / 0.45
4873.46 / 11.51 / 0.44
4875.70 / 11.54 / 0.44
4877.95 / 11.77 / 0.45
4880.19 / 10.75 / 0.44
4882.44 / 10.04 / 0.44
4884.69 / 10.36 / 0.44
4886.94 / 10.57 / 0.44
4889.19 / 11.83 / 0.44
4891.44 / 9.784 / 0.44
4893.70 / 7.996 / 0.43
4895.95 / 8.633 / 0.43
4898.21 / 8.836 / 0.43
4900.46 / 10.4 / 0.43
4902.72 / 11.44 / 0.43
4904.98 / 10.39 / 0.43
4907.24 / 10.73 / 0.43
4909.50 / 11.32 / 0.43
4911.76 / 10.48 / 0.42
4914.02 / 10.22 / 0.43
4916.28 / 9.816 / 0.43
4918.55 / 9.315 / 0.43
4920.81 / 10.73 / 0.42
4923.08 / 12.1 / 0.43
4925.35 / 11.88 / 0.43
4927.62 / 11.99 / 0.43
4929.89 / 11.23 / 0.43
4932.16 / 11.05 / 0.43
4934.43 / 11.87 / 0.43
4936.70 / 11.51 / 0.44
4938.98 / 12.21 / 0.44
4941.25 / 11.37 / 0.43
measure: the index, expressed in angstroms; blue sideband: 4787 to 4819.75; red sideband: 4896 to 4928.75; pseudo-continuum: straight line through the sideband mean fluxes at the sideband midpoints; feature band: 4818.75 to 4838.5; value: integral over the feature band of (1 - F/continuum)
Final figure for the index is -4.9 angstroms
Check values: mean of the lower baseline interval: 7.94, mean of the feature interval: 10.7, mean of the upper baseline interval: 10.6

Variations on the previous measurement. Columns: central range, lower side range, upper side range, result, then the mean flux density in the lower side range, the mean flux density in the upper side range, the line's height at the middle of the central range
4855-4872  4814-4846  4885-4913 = -1.2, 10.4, 10.2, 10.3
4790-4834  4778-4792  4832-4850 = 5.0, 9.17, 10.3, 9.73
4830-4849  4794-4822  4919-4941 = -2.9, 8.01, 11.5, 8.92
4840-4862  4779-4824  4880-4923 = -1.7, 8.55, 10.2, 9.38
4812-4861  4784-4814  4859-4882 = -3.8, 7.63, 11.2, 9.52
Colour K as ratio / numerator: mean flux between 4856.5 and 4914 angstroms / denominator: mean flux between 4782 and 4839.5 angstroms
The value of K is 1.2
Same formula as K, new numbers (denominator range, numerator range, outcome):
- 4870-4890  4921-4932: 1.05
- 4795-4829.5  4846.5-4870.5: 1.29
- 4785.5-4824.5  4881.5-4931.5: 1.25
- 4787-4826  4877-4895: 1.23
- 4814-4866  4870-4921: 1.00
